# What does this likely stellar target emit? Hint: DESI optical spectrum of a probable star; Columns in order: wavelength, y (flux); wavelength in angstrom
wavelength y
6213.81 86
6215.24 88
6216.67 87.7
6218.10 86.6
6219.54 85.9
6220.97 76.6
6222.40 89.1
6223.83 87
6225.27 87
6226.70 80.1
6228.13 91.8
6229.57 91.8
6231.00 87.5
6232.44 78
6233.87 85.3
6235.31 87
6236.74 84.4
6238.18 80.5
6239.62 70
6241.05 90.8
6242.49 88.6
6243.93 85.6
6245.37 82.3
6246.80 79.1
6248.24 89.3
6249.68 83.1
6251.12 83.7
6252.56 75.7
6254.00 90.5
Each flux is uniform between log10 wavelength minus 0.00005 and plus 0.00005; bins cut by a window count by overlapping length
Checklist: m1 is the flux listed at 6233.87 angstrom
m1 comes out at 85.3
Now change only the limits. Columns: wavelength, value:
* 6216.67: 87.7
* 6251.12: 83.7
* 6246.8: 79.1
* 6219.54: 85.9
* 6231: 87.5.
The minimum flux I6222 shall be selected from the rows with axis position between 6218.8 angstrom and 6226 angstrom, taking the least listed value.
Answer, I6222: 76.6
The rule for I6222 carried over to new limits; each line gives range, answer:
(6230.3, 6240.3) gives 70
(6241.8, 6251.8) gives 79.1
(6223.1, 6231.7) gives 80.1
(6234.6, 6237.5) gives 84.4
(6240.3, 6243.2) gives 88.6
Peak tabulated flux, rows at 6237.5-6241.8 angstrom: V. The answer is 90.8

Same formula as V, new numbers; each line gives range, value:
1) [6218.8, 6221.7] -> 85.9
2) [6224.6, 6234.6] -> 91.8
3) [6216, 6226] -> 89.1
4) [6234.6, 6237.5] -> 87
